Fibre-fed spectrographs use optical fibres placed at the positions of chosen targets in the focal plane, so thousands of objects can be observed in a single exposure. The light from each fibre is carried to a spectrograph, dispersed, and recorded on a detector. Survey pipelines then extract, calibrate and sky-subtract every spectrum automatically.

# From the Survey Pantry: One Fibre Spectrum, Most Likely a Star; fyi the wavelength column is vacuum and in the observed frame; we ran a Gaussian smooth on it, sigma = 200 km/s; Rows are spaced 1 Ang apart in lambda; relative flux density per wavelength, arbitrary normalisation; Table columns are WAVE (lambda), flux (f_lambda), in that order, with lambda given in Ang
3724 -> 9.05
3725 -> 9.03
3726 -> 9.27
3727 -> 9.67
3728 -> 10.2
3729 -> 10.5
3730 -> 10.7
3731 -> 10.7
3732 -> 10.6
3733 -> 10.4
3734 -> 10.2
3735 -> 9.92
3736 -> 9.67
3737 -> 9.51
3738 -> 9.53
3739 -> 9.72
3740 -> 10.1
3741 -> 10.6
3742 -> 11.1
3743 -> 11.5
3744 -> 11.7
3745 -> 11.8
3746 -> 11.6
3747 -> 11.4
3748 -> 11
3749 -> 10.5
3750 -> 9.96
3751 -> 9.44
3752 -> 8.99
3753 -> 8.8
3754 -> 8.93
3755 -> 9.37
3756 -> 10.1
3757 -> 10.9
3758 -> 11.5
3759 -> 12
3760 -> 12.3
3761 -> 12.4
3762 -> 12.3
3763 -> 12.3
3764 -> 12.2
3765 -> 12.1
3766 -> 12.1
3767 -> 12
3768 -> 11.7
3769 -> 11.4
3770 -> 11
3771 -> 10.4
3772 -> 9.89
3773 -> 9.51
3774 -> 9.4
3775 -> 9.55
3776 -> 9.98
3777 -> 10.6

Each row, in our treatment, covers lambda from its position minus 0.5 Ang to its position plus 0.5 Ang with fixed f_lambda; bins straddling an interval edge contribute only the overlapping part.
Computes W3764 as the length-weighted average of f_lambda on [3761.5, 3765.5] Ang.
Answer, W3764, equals 12.2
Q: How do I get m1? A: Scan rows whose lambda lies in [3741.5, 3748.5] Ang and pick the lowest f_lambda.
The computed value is 11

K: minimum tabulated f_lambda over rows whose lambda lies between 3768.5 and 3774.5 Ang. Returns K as 9.4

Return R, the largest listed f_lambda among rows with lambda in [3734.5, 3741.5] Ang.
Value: 10.6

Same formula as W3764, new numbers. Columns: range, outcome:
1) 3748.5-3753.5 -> 9.54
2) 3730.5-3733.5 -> 10.6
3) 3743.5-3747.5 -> 11.6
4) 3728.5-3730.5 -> 10.6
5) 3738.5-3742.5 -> 10.4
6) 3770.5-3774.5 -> 9.8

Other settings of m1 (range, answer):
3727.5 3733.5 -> 10.2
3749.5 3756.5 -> 8.8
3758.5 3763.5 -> 12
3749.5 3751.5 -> 9.44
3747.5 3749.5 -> 10.5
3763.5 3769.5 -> 11.4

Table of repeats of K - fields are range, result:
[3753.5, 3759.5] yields 8.93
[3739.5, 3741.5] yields 10.1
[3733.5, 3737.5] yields 9.51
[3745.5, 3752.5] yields 8.99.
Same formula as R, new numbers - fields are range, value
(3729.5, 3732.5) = 10.7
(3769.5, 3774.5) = 11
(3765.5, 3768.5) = 12.1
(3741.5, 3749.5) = 11.8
